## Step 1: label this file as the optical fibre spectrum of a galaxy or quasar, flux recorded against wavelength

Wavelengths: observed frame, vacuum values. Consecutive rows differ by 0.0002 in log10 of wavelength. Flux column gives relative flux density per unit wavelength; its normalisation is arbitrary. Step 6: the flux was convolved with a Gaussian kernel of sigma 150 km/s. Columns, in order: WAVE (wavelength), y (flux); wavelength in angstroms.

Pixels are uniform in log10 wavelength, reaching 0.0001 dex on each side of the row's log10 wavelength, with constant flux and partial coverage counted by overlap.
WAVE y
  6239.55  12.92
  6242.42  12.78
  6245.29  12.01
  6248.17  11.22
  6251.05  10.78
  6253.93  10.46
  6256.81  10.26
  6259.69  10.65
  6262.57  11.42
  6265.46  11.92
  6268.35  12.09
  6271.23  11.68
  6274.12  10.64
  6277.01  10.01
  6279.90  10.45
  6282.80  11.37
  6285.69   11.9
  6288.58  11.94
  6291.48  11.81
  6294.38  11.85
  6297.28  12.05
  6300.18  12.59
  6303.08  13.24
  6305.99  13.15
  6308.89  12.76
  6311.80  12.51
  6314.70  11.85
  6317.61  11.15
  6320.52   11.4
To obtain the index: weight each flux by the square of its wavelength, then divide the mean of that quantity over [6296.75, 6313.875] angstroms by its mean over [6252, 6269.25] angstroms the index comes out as 1.16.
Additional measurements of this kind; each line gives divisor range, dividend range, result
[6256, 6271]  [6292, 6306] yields 1.11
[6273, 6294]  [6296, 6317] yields 1.13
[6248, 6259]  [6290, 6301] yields 1.15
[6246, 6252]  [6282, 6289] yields 1.07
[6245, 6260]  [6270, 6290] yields 1.04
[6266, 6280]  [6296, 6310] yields 1.16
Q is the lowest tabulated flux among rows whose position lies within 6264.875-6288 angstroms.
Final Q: 10.01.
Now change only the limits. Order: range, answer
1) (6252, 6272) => 10.26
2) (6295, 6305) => 12.05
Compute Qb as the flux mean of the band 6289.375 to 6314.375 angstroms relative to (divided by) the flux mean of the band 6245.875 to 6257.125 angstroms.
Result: 1.2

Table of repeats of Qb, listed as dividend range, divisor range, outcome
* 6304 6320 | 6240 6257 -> 1.07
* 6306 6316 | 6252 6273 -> 1.12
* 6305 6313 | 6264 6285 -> 1.14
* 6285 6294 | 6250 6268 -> 1.08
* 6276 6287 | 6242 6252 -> 0.94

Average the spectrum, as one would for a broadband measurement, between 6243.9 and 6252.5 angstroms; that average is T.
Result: 11.3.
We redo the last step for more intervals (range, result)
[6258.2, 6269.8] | 11.5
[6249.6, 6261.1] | 10.5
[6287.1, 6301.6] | 12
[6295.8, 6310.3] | 12.8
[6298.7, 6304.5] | 12.9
